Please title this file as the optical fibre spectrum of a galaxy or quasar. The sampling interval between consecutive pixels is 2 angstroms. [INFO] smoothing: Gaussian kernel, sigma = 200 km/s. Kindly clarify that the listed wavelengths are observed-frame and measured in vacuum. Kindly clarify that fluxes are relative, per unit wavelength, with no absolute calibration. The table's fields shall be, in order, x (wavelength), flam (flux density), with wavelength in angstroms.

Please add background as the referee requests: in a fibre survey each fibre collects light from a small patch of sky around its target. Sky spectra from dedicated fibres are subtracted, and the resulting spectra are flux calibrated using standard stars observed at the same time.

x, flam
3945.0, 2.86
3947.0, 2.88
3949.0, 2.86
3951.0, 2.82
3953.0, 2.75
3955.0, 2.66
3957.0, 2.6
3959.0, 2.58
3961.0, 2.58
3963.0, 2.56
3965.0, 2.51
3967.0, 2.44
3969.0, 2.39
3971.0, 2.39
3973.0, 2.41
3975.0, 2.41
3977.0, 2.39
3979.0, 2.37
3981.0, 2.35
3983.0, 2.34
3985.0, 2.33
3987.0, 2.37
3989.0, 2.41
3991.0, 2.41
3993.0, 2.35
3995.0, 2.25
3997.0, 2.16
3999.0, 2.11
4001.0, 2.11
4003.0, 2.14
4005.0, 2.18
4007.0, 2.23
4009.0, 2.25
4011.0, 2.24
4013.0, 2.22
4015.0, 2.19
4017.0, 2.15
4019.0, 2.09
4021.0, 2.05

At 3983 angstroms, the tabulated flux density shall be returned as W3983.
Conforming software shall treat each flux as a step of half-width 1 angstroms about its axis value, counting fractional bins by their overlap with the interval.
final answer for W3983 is 2.34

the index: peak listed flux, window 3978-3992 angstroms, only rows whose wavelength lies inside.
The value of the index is 2.41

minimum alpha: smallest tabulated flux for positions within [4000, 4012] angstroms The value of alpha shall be 2.11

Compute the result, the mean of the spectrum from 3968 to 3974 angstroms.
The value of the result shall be 2.4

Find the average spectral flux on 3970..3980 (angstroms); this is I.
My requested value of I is 2.39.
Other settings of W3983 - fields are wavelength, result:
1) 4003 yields 2.14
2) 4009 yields 2.25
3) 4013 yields 2.22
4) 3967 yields 2.44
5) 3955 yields 2.66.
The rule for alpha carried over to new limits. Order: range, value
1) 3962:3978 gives 2.39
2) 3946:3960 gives 2.58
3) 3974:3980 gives 2.37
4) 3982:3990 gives 2.33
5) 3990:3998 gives 2.16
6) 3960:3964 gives 2.56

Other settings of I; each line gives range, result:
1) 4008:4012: 2.25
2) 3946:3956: 2.79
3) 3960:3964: 2.57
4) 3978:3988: 2.35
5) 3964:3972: 2.43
